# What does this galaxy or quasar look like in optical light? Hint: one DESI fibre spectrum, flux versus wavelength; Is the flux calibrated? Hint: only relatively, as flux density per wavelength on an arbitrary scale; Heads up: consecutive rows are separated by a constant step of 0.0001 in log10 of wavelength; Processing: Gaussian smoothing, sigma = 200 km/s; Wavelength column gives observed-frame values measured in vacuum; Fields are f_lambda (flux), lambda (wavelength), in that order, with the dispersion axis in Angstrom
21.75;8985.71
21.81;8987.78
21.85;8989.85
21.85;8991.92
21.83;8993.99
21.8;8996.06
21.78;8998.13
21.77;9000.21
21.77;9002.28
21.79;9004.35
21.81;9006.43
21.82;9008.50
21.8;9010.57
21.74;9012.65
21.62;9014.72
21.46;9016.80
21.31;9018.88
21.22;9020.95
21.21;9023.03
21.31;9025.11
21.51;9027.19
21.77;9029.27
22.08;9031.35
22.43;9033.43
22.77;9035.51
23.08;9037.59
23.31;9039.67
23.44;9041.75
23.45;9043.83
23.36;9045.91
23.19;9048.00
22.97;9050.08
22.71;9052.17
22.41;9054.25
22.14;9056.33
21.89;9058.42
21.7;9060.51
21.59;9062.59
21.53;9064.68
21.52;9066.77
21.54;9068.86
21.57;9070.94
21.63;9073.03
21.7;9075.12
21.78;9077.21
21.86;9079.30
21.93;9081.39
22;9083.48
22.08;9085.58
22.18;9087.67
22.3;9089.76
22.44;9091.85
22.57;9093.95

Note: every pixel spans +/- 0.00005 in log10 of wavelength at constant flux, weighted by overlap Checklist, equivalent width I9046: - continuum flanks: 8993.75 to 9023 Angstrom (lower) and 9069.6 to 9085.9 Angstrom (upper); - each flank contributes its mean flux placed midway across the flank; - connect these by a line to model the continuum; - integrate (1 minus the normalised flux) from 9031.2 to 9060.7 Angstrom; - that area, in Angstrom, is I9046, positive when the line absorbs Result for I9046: -1.4 Angstrom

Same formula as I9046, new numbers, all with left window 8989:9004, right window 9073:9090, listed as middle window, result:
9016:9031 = 0.3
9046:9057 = -0.4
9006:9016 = 0.0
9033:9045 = -0.7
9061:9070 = 0.1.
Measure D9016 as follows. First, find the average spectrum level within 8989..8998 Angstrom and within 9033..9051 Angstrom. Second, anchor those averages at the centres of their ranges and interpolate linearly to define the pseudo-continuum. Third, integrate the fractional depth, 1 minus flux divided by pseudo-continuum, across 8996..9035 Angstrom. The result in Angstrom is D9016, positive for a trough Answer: 1.3 Angstrom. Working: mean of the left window 21.8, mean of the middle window 21.7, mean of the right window 23.1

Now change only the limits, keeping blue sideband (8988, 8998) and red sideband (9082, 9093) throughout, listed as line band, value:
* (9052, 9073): 0.3 Angstrom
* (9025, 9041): -0.3 Angstrom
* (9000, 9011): 0.0 Angstrom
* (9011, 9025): 0.3 Angstrom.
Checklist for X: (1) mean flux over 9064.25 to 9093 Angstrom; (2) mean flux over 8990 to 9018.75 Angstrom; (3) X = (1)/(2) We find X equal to 1.01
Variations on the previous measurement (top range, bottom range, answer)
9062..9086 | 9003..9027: 1.01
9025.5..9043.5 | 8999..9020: 1.04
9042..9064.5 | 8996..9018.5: 1.04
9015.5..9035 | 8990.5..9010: 0.99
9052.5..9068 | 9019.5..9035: 1.01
